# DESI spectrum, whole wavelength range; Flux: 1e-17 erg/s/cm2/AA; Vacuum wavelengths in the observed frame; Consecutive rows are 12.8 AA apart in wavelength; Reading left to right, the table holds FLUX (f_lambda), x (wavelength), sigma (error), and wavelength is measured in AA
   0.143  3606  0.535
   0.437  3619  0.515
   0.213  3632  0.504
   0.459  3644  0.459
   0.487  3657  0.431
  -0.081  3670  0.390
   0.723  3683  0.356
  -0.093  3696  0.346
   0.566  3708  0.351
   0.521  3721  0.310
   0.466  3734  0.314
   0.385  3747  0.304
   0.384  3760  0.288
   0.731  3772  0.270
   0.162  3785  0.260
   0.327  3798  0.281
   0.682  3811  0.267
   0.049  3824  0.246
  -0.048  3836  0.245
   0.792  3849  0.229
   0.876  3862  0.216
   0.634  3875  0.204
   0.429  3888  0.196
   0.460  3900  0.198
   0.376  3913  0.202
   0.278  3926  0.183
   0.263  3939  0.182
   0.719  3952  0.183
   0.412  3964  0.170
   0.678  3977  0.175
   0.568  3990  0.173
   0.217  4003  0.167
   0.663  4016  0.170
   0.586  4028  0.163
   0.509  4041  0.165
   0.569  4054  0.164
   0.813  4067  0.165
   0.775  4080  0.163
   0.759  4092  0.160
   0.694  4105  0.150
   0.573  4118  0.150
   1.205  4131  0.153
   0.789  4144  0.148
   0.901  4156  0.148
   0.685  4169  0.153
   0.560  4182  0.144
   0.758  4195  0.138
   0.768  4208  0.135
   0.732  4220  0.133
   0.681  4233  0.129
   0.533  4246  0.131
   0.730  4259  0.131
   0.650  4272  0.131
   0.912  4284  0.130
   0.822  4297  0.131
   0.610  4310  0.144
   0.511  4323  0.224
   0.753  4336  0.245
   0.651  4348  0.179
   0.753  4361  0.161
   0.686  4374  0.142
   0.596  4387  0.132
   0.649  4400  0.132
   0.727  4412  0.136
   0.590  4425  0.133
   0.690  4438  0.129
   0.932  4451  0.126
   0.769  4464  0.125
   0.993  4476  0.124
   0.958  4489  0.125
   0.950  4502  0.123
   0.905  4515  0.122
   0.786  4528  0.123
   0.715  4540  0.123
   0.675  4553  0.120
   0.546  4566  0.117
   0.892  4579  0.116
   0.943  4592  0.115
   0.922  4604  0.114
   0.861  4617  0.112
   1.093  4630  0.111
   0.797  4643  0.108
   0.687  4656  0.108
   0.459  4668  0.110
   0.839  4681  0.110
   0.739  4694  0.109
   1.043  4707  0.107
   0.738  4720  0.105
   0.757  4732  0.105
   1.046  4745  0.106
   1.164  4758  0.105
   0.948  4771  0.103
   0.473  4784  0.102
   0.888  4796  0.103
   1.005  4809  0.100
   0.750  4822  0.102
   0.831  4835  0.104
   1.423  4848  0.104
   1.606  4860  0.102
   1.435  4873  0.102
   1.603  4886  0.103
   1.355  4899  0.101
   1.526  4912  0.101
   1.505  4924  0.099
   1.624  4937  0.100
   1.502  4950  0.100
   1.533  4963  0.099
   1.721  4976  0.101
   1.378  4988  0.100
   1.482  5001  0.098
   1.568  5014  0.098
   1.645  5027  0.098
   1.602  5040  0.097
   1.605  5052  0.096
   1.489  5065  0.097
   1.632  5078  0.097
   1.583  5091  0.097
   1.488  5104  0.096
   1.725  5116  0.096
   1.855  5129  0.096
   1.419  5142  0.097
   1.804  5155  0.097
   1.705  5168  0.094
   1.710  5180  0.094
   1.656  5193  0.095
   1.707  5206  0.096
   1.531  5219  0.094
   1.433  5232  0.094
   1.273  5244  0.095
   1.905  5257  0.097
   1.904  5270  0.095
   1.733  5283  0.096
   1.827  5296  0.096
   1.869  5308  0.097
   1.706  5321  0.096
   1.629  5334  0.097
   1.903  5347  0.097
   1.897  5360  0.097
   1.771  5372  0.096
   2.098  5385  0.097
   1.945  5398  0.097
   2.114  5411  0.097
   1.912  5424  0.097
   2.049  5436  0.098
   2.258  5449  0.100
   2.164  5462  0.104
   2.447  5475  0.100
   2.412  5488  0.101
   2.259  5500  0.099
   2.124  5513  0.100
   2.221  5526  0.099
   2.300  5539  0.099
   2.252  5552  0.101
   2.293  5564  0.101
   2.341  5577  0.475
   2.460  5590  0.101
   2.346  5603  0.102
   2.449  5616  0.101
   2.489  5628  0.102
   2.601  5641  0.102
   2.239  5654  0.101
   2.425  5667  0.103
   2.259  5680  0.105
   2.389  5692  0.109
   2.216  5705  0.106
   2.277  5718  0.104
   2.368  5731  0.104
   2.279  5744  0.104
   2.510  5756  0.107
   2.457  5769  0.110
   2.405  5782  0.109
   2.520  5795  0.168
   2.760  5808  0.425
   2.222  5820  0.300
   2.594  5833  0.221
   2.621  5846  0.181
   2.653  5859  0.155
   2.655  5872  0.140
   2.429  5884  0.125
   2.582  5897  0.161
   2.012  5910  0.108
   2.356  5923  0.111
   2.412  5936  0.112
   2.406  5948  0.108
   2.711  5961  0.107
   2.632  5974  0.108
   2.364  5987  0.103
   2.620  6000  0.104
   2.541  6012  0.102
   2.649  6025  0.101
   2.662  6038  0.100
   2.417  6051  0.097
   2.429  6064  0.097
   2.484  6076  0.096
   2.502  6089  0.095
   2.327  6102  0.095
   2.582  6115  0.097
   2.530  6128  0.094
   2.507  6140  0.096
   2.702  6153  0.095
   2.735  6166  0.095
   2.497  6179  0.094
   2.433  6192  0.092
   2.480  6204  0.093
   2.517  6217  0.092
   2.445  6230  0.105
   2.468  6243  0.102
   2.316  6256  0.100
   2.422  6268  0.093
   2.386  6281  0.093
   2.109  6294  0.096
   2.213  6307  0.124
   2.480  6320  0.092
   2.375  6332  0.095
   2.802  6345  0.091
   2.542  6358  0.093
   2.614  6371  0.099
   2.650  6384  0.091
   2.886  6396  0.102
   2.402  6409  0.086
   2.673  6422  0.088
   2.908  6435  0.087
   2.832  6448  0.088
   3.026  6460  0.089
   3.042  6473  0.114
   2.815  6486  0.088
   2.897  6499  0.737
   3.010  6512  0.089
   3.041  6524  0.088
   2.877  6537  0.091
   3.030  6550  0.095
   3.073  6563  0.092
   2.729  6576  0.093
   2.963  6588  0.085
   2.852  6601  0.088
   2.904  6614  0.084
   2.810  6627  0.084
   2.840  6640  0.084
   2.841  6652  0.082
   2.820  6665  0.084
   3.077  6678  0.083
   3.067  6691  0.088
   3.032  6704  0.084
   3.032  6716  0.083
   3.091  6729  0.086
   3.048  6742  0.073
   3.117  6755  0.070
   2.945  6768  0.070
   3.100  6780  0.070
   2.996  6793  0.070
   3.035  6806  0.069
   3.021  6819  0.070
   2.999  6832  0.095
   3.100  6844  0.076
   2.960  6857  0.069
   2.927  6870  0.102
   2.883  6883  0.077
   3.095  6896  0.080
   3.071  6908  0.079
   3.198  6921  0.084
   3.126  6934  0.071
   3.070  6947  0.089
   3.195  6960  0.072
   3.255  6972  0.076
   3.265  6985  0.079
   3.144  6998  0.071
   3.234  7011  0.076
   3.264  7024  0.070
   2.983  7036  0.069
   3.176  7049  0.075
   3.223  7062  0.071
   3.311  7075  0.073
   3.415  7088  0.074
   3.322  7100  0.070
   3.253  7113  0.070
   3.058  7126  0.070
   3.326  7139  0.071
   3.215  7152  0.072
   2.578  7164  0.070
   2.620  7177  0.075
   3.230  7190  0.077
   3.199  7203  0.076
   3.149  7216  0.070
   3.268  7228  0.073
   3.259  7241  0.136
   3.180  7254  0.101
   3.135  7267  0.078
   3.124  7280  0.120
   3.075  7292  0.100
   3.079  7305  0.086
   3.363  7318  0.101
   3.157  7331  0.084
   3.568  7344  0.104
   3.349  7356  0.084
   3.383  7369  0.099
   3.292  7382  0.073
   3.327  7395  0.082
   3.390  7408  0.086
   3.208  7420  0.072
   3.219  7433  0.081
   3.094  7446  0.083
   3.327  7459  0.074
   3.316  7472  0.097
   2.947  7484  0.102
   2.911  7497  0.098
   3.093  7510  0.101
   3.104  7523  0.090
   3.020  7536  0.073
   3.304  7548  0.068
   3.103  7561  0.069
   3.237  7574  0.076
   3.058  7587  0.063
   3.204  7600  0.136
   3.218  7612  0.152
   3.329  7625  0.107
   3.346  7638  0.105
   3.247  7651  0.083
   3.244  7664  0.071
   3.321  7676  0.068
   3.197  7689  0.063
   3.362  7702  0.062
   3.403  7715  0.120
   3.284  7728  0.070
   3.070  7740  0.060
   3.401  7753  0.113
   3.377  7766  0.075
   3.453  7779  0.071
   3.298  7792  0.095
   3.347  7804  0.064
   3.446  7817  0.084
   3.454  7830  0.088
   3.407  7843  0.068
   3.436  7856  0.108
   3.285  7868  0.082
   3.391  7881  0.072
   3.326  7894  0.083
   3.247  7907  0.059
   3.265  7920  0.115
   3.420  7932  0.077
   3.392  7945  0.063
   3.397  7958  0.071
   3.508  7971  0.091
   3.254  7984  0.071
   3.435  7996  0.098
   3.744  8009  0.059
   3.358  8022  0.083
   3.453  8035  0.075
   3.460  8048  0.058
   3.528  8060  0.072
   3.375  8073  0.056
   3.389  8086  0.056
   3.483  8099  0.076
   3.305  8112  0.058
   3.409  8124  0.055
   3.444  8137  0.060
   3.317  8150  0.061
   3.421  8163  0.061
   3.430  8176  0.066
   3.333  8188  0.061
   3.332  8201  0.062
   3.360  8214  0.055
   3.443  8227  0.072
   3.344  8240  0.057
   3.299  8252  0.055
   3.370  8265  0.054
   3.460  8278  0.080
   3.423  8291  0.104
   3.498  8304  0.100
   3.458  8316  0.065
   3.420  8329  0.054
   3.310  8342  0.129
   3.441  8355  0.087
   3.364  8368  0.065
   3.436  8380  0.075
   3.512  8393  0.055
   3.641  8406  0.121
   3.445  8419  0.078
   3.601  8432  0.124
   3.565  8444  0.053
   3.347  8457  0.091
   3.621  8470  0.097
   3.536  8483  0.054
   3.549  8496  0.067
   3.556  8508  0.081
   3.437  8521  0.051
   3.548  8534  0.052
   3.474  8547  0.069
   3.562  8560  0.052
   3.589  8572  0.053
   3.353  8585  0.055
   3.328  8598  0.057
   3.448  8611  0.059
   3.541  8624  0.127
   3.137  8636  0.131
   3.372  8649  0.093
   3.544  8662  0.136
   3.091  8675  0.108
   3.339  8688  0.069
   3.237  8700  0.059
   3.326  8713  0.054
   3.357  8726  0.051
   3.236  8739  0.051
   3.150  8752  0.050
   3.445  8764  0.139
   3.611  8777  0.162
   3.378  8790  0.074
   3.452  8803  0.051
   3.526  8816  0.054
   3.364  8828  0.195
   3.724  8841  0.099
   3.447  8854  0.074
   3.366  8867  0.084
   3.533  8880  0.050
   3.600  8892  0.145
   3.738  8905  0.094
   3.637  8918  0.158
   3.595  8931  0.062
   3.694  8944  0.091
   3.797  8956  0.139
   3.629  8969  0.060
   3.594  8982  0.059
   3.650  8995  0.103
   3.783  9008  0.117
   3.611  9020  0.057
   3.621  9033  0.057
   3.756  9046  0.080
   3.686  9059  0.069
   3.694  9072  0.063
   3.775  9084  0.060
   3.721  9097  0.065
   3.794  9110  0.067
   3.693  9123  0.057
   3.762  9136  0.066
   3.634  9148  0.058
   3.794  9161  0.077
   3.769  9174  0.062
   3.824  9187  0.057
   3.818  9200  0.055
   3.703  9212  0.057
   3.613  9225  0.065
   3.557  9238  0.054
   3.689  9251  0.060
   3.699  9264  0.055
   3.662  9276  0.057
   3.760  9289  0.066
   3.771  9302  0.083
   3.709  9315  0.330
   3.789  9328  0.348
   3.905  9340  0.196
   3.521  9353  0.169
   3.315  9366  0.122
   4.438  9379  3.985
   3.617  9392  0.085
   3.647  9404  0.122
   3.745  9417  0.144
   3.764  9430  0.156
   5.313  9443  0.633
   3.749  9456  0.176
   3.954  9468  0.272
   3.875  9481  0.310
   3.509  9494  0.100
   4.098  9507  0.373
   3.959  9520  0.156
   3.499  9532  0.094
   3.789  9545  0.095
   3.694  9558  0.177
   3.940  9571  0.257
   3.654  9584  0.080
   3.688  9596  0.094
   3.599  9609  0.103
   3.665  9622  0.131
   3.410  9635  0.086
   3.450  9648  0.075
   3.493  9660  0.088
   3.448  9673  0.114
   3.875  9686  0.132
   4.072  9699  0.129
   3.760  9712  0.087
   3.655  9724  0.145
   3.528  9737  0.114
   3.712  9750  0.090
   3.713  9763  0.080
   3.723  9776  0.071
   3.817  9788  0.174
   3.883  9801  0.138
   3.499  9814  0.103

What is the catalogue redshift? 0.22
